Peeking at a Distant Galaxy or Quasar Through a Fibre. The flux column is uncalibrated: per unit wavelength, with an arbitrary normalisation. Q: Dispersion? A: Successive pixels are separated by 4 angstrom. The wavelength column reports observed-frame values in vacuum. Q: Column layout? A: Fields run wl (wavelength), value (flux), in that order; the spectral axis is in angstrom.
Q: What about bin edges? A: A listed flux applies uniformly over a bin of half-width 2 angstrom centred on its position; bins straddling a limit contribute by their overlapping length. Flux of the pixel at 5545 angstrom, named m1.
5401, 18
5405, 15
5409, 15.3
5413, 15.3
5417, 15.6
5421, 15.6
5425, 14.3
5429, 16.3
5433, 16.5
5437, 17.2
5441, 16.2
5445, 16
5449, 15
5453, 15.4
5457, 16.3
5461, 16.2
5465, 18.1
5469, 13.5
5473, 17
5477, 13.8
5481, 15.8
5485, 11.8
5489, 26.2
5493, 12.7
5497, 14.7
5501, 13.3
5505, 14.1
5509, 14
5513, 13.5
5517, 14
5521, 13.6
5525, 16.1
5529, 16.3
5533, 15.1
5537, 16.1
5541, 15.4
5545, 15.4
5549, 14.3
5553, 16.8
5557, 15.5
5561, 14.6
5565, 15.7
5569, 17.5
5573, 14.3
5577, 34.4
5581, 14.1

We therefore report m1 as 15.4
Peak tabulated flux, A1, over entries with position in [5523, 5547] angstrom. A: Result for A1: 16.3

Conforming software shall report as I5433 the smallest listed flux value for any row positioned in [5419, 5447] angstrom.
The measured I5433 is 14.3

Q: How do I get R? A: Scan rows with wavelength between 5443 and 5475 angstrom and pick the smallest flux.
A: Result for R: 13.5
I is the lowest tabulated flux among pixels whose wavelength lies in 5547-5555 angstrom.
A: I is 14.3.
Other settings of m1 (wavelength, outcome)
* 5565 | 15.7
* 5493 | 12.7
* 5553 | 16.8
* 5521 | 13.6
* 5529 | 16.3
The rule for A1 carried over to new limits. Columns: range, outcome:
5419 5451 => 17.2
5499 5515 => 14.1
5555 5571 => 17.5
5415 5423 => 15.6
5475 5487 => 15.8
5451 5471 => 18.1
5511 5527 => 16.1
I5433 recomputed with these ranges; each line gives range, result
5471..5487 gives 11.8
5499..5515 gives 13.3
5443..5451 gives 15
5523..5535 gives 15.1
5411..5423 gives 15.3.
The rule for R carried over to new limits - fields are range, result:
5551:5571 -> 14.6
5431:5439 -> 16.5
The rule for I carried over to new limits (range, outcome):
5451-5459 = 15.4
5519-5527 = 13.6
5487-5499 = 12.7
